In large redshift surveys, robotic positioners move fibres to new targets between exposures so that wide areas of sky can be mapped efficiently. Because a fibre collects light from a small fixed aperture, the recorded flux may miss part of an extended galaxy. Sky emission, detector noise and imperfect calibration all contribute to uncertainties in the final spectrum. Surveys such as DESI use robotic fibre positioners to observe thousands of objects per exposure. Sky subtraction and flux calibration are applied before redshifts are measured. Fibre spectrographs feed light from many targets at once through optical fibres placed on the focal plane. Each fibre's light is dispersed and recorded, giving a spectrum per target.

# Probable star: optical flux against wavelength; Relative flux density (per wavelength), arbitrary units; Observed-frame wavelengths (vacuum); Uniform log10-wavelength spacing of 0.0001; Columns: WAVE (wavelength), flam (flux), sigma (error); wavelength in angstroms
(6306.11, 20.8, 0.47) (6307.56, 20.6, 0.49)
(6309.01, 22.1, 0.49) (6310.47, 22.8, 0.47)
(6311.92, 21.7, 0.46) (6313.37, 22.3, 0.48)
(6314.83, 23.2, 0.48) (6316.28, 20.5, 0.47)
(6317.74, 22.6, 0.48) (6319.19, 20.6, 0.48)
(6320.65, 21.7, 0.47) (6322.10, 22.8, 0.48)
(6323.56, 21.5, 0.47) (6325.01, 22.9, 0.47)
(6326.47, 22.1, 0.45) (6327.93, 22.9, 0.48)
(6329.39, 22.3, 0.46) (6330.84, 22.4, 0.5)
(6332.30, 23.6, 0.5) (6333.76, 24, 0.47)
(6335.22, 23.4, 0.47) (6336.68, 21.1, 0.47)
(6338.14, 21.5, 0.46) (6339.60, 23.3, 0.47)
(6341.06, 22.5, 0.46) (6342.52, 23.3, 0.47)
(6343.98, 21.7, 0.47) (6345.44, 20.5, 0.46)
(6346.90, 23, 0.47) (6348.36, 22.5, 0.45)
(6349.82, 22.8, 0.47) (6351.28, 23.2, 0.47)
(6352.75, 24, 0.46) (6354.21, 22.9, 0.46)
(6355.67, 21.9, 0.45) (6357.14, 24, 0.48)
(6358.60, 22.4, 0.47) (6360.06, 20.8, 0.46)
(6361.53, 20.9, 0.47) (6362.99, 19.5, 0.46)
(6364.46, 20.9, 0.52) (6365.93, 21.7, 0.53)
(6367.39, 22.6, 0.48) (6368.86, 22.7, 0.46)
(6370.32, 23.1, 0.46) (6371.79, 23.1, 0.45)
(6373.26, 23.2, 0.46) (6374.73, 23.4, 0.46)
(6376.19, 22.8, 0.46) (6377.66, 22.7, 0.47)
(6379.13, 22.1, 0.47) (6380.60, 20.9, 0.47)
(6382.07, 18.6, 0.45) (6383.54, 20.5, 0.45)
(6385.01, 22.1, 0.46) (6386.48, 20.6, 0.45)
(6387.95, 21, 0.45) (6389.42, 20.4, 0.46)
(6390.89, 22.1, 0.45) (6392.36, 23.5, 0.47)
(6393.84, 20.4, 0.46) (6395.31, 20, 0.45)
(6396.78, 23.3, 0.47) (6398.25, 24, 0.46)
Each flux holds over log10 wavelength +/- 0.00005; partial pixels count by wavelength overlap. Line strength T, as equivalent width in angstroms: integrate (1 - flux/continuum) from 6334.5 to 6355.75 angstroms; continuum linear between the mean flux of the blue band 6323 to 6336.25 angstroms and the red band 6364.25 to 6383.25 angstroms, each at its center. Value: 0.0 angstroms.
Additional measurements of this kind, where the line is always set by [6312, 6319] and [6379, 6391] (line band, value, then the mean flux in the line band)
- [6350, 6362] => -0.7 angstroms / 22.6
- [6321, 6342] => -0.8 angstroms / 22.6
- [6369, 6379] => -0.9 angstroms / 23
